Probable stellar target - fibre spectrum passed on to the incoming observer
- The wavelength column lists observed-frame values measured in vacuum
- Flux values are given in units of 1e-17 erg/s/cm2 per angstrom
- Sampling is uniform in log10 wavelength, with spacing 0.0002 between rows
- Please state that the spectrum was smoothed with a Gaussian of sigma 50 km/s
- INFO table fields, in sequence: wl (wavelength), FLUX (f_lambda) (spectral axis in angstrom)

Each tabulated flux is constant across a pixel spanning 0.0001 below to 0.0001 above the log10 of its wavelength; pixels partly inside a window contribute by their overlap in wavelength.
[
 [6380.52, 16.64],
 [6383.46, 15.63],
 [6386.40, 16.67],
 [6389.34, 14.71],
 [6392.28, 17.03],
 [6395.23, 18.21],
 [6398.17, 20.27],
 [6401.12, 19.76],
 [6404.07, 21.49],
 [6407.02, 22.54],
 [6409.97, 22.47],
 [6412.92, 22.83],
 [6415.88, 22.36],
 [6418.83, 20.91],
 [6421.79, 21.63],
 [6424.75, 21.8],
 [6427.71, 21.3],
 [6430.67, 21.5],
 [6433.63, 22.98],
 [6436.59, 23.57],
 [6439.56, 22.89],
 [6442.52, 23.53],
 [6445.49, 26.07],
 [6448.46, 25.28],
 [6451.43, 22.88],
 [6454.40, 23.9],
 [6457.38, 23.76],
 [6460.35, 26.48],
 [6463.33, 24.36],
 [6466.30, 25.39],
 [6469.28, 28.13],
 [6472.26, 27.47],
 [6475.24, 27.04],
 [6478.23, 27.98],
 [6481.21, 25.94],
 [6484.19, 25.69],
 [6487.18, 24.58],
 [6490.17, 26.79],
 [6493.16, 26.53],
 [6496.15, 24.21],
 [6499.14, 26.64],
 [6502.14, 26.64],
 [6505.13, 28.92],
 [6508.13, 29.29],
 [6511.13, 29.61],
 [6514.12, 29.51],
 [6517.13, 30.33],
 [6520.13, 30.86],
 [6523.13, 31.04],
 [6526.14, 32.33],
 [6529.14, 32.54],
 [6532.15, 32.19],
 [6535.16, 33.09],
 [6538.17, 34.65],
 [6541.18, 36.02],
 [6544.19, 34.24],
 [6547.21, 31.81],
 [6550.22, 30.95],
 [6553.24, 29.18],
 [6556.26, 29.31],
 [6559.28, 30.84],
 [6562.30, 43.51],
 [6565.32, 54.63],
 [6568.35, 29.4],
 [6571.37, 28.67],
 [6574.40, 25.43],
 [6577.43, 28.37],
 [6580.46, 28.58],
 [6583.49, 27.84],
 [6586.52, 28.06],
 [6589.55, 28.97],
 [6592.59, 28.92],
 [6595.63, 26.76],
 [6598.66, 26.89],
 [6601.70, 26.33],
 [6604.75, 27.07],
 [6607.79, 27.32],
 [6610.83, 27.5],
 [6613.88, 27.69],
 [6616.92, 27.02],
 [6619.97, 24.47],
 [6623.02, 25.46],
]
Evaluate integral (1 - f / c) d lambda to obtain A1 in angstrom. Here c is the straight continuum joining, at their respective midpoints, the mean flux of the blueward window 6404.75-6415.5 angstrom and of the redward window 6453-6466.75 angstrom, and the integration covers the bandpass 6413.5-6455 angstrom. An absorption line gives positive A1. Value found 1.26 angstrom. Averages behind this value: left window 22.5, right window 24.7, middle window 22.9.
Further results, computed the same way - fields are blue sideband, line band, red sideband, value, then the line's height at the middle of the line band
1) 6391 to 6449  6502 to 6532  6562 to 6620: -4.74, 26.2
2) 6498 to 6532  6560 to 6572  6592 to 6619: -4.61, 28.4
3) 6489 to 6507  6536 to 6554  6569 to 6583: -3.67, 27.4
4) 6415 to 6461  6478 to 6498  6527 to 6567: 1.83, 28.5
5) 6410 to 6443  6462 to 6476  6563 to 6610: -1.27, 24.3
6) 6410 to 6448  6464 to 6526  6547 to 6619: -4.50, 25.8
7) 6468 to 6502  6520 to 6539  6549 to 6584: -1.75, 29.7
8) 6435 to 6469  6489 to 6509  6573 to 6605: -1.07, 25.6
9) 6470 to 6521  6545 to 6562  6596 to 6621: -2.72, 27.2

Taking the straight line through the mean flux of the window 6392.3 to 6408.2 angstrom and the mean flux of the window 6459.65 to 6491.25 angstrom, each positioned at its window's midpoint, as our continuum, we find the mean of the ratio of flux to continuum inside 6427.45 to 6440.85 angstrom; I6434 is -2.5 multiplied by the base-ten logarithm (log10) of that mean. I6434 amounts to 0.017 mag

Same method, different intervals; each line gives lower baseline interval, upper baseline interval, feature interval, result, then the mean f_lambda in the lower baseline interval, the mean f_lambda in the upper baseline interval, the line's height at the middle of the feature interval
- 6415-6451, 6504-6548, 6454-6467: 0.029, 22.8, 31.8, 25.5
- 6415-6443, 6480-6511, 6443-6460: -0.034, 22.2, 26.7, 23.7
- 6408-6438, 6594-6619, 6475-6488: -0.111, 22.1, 27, 23.7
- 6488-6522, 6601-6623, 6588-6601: -0.035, 28.1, 26.7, 26.9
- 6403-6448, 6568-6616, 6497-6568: -0.243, 22.6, 27.7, 25.9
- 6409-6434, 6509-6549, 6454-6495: 0.036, 21.9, 32.1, 27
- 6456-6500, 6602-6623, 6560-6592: -0.210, 26.1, 26.7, 26.5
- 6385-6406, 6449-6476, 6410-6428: -0.053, 18.4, 25.4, 20.9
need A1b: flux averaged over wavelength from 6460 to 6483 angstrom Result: 26.6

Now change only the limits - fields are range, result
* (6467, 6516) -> 27.2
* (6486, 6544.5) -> 30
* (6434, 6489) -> 25.2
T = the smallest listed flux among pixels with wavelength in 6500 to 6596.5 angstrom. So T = 25.43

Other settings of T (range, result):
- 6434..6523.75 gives 22.88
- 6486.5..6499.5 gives 24.21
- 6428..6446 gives 21.5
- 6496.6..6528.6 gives 26.64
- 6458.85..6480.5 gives 24.36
